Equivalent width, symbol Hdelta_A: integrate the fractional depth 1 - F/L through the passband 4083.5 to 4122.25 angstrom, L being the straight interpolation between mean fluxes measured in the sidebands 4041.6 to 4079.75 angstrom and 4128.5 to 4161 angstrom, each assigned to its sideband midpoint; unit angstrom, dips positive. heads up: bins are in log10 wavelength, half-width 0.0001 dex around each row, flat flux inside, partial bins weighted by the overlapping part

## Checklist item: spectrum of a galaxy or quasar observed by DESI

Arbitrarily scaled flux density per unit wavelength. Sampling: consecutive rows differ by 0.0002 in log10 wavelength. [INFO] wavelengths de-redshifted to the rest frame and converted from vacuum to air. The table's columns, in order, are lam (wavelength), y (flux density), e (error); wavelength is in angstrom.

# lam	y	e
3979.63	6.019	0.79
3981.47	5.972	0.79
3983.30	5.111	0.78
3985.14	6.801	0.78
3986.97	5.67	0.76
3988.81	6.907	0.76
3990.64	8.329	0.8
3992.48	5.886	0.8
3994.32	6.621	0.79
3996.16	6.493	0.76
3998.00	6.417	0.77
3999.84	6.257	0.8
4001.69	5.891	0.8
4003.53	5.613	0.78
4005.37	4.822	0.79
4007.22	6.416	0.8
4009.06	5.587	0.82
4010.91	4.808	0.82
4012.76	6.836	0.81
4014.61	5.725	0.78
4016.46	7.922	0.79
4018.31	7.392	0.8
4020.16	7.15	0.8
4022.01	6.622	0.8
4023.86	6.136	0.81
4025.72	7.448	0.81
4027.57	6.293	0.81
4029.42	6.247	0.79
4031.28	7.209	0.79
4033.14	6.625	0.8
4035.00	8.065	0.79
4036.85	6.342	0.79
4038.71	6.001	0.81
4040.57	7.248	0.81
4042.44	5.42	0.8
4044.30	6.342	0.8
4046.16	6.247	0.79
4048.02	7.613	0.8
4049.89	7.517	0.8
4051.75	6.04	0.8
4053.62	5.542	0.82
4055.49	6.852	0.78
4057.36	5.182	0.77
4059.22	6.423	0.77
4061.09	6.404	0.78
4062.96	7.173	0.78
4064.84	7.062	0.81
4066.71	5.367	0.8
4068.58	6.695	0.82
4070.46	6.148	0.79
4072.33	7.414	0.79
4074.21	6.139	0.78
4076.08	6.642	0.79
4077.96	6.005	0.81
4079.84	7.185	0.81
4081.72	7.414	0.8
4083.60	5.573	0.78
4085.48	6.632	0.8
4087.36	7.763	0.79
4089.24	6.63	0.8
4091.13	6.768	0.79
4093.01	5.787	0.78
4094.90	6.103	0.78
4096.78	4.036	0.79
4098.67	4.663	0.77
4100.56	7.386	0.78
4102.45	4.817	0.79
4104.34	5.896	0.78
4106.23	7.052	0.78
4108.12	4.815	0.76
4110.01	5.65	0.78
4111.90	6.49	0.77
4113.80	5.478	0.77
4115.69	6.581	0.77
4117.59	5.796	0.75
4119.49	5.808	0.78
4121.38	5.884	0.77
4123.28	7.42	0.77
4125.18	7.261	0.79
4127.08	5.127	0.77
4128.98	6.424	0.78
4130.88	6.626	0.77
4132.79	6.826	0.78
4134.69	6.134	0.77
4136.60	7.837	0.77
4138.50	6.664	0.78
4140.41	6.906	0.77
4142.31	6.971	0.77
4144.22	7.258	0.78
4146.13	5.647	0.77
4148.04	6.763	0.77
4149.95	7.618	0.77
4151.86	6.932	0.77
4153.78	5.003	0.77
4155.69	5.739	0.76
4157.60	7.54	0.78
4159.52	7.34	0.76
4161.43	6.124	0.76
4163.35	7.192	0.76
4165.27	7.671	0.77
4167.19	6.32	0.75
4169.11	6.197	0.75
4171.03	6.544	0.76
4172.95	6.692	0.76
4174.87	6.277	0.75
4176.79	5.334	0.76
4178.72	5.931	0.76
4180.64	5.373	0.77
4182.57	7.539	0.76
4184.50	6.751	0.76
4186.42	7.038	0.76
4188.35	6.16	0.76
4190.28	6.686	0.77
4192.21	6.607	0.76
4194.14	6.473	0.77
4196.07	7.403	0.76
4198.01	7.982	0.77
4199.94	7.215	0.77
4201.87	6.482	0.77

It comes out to 3.43 angstrom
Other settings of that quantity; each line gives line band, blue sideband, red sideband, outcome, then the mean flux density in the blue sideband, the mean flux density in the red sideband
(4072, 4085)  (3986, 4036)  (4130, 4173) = 0.0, 6.5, 6.72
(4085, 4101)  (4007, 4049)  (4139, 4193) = 1.1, 6.6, 6.58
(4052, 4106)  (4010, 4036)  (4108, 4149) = 2.4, 6.75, 6.41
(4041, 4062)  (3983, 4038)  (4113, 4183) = 0.4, 6.47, 6.5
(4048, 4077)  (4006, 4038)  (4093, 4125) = -0.9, 6.62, 5.9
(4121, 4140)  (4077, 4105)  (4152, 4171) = -0.7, 6.18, 6.58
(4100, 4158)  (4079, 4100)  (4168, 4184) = -1.2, 6.25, 6.25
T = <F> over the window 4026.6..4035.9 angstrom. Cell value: 6.89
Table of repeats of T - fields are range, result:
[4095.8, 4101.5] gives 5.37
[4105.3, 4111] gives 5.85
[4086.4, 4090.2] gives 7.19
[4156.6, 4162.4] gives 6.99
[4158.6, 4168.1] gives 6.93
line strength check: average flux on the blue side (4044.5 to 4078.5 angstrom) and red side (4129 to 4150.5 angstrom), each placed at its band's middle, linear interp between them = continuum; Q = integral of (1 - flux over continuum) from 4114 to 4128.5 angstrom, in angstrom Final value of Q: 1.1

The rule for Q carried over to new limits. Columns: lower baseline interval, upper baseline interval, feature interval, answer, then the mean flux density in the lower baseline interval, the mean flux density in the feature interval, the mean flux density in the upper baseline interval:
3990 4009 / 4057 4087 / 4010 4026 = -0.89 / 6.21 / 6.64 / 6.52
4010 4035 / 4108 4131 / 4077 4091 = -0.89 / 6.7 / 6.74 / 6.13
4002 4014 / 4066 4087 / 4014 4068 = -4.72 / 5.69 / 6.61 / 6.52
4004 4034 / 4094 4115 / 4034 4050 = -1.23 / 6.44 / 6.72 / 5.68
